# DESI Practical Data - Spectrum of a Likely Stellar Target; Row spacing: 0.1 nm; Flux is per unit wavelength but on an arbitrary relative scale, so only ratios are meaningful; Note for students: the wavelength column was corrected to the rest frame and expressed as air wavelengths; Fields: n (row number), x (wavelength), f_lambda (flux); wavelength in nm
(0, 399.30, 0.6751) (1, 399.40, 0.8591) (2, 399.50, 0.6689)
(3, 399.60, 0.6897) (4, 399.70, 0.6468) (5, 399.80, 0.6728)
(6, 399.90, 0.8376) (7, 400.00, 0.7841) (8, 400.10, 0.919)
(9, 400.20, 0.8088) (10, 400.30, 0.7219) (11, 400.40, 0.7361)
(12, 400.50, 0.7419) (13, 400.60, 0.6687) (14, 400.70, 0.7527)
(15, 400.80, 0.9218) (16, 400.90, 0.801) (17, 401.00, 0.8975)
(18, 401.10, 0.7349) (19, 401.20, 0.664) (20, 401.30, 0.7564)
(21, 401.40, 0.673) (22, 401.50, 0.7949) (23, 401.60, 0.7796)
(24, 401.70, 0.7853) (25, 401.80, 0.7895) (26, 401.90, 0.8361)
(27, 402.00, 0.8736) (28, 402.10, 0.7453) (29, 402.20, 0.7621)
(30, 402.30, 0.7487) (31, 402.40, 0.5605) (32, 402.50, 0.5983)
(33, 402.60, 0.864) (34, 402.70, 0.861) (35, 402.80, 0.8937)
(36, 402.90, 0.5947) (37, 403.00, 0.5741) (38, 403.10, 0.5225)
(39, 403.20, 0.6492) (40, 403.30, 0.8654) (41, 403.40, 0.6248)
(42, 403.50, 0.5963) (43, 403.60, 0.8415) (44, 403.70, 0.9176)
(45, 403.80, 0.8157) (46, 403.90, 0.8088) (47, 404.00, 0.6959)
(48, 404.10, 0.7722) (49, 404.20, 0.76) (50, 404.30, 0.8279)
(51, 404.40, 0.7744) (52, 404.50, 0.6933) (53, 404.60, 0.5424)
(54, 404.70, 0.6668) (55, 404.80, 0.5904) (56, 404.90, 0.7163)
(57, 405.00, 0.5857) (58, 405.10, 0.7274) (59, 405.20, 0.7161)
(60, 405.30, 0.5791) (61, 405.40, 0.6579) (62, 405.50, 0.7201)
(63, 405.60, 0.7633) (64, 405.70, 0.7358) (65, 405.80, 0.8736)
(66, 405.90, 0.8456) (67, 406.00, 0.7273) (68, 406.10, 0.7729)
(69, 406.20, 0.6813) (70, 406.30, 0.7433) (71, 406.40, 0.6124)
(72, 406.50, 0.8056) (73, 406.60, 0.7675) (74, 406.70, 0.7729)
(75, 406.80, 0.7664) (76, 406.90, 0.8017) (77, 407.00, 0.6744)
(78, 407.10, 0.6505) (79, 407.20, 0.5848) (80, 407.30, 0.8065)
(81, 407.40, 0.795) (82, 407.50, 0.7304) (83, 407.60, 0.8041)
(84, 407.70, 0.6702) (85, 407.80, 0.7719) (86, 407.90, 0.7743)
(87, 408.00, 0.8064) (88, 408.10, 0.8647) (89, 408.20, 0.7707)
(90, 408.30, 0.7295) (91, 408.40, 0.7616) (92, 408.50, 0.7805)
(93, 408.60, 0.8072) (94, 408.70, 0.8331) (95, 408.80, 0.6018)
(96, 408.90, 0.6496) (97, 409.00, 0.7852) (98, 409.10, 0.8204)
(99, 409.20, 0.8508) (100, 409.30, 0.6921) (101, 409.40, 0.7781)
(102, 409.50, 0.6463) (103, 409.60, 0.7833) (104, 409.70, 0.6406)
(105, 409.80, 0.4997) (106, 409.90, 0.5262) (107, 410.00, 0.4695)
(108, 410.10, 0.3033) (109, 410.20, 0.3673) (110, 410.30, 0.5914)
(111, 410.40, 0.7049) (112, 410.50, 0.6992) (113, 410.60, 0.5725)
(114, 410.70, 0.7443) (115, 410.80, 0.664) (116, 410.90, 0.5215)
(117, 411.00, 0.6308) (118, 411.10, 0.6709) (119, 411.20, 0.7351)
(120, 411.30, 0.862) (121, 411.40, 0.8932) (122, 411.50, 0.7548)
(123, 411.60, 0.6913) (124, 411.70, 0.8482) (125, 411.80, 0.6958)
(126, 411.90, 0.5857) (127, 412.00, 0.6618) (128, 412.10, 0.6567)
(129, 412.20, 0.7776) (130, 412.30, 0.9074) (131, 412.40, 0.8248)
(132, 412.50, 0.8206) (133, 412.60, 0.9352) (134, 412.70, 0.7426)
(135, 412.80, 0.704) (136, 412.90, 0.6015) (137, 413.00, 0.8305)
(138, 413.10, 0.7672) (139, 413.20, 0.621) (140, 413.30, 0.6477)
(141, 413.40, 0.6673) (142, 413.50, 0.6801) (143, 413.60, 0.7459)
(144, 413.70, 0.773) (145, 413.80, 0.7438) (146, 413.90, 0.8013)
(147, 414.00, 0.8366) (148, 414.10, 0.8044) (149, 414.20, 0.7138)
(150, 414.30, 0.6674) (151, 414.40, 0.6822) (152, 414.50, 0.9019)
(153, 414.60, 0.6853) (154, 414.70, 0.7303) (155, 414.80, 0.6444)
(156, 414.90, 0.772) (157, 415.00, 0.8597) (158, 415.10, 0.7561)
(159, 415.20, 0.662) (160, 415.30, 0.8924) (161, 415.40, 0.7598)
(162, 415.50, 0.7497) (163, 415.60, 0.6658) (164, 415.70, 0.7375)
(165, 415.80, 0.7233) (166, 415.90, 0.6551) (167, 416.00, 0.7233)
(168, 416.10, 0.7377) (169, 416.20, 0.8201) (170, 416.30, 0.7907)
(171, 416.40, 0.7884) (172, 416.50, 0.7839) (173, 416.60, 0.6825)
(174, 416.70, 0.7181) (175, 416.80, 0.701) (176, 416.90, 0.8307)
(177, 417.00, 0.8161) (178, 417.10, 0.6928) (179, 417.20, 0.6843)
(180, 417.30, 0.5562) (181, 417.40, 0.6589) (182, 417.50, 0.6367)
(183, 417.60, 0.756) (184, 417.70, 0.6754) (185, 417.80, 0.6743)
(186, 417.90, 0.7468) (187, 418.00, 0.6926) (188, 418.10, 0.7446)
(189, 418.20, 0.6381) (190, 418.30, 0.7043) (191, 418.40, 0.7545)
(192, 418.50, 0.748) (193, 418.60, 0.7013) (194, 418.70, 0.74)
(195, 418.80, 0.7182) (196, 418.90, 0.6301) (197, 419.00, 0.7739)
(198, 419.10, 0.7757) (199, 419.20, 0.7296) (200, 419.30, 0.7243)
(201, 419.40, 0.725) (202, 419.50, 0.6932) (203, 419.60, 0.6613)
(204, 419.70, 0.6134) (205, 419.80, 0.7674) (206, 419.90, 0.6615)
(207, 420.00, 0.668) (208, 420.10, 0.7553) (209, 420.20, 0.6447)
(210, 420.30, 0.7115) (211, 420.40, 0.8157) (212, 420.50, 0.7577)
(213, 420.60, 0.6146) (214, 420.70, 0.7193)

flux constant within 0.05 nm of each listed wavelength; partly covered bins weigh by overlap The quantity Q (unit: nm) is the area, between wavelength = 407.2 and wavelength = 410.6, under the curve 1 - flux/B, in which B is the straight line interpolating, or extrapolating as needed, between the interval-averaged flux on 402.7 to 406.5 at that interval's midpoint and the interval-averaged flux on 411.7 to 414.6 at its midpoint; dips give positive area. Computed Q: 0.16 nm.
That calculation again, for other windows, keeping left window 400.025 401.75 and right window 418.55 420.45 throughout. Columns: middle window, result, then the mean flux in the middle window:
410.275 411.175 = 0.11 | 0.648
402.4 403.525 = 0.11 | 0.691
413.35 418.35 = -0.05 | 0.731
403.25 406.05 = 0.12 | 0.73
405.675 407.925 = 0.02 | 0.746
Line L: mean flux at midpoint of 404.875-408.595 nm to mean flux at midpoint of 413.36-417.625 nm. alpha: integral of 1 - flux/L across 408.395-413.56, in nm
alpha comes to 0.285 nm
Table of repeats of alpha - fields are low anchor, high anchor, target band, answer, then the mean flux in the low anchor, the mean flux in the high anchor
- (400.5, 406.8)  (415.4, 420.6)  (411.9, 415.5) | -0.13 nm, 0.737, 0.716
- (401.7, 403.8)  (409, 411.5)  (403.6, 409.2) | -0.35 nm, 0.739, 0.657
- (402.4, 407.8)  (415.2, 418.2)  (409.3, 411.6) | 0.26 nm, 0.724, 0.725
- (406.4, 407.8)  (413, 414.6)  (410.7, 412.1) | 0.06 nm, 0.737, 0.738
